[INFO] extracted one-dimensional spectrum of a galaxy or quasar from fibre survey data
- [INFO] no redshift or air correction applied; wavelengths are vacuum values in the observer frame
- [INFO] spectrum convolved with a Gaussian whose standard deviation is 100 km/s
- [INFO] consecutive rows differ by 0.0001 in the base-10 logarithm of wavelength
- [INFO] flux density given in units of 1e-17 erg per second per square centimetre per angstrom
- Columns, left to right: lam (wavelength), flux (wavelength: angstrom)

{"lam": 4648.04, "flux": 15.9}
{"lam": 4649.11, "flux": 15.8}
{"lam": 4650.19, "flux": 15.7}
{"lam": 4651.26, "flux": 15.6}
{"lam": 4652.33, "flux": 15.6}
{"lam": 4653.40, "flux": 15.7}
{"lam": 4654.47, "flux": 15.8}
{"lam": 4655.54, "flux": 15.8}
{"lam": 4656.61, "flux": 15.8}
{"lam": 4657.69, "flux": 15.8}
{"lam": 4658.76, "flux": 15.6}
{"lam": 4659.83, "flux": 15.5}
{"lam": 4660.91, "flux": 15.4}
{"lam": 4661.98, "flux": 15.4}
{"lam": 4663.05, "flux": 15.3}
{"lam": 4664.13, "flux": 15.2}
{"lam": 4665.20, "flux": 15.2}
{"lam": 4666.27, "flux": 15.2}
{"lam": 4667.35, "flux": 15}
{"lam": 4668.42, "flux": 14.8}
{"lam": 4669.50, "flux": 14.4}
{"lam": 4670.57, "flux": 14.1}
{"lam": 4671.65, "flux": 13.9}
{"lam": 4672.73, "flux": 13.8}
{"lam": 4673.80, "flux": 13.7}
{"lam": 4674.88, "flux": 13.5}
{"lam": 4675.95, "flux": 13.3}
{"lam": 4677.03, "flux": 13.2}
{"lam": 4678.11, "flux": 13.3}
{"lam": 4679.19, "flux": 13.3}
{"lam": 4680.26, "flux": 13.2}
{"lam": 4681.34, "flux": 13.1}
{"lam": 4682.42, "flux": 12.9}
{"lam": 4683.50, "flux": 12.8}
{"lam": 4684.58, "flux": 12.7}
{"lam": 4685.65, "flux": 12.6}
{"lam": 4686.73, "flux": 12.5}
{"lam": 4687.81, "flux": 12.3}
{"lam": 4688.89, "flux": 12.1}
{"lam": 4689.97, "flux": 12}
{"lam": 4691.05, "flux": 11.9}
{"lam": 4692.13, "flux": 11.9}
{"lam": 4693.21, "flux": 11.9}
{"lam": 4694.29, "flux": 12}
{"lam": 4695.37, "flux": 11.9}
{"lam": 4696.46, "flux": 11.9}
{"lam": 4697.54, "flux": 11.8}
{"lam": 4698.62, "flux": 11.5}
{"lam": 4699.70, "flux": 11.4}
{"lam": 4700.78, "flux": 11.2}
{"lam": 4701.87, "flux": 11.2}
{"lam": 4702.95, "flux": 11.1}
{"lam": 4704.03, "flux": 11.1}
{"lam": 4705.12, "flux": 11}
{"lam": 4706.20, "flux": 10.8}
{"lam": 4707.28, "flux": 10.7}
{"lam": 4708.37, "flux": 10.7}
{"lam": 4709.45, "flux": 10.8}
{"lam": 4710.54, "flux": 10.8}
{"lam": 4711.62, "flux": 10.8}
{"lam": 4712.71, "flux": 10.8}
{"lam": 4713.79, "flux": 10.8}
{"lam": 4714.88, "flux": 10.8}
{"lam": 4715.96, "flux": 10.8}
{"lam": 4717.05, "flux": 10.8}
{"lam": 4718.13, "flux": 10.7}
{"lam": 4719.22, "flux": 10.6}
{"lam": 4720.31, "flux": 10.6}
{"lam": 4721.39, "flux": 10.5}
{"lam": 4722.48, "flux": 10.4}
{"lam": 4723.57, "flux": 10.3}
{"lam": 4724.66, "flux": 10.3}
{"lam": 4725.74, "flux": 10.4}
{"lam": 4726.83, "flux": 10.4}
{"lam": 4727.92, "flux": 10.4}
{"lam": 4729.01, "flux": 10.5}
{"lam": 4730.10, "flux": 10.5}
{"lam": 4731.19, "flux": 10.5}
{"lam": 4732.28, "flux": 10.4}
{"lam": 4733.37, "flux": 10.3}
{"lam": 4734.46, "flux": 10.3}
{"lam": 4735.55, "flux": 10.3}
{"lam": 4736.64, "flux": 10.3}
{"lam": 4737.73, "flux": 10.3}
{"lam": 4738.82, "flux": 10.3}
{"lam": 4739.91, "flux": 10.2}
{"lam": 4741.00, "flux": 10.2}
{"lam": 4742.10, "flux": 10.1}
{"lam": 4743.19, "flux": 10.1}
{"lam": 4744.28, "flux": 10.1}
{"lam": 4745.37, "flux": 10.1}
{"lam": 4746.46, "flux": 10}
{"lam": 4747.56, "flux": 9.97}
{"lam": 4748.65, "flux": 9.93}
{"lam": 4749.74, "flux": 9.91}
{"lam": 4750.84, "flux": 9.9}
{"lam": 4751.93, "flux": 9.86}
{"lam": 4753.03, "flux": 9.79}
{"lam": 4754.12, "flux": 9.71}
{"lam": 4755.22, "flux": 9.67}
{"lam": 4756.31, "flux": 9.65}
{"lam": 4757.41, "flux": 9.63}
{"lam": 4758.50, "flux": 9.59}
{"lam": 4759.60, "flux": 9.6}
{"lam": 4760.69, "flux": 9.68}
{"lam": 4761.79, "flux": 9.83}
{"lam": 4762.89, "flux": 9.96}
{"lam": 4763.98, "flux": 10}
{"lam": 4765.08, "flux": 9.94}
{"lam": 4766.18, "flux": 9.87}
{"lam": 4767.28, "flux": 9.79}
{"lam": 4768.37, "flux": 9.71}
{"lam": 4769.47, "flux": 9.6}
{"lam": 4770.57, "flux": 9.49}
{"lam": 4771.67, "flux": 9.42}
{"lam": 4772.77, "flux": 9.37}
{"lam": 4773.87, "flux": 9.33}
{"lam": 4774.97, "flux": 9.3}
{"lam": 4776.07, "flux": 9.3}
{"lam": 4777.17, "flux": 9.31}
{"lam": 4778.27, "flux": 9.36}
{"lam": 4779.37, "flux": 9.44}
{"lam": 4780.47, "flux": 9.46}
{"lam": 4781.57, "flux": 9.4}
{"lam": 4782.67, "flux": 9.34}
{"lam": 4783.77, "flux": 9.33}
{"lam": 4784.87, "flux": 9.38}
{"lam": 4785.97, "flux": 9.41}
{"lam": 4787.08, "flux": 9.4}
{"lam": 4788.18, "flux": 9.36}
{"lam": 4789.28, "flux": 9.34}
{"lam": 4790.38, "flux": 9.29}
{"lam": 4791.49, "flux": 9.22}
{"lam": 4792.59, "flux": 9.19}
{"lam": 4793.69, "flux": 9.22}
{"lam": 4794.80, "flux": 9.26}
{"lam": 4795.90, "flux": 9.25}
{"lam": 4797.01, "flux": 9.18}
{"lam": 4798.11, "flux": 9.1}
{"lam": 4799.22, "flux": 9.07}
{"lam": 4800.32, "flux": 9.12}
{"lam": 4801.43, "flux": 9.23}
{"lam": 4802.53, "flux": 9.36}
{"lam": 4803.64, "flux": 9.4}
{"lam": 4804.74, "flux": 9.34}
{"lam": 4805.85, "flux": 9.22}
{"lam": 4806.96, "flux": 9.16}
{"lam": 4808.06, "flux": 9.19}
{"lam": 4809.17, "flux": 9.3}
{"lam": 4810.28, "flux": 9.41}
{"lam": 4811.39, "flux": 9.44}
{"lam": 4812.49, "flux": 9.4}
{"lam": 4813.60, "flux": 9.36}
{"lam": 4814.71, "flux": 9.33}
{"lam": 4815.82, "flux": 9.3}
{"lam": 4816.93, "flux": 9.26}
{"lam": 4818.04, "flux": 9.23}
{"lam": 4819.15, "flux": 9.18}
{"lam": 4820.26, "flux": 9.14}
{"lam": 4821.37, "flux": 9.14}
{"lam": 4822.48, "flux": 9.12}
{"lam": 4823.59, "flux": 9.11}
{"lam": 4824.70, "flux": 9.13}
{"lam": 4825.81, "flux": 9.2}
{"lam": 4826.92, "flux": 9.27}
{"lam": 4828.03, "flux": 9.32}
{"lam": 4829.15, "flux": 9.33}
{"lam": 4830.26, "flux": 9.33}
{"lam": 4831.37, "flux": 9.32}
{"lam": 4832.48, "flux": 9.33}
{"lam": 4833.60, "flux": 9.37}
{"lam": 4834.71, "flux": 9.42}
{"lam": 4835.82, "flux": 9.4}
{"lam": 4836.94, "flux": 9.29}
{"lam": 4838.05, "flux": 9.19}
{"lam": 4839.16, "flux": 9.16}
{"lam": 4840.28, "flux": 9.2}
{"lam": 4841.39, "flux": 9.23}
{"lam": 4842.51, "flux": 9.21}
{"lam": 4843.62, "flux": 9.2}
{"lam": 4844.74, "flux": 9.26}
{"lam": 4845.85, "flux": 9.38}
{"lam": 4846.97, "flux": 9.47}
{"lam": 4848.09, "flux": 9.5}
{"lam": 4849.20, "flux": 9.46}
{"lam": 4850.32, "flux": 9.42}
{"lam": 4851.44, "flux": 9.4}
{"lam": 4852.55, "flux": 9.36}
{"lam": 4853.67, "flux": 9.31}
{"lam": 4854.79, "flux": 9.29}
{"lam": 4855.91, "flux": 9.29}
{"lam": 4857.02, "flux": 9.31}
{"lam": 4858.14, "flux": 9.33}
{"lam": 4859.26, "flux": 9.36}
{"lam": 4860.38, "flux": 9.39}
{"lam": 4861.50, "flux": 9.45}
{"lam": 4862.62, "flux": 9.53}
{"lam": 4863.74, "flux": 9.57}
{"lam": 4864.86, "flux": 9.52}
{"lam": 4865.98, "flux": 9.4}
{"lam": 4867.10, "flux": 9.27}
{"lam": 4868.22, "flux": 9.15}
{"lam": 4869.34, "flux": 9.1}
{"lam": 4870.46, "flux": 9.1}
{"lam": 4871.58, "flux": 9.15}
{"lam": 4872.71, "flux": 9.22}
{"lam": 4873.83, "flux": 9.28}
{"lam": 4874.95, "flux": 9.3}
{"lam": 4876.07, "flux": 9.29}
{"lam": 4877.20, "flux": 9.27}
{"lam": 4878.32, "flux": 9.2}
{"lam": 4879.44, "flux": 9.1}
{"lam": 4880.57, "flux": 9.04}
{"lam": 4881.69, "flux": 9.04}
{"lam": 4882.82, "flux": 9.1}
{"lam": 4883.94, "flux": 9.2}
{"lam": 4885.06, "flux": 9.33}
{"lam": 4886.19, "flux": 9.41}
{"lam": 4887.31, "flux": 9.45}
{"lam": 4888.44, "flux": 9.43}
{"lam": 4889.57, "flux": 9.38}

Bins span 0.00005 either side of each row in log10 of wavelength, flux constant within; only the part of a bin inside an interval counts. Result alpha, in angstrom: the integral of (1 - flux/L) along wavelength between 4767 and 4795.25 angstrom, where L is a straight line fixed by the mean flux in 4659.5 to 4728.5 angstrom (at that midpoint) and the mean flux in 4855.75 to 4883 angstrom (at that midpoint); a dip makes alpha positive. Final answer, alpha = 3.6 angstrom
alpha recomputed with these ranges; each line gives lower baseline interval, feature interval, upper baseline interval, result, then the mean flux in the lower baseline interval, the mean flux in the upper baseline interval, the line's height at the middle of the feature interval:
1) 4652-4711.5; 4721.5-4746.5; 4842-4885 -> 3.6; 13.2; 9.3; 12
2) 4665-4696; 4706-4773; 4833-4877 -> 9.5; 13.2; 9.32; 11.9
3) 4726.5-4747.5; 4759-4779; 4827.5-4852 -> 0.7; 10.3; 9.33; 9.97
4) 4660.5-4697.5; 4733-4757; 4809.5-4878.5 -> 3.5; 13.4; 9.3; 11.7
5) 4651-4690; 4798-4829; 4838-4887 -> 3.8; 14.2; 9.29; 10.5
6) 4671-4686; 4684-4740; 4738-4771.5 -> 3.5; 13.2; 9.87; 11.8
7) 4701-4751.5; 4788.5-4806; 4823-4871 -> 1.0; 10.5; 9.32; 9.8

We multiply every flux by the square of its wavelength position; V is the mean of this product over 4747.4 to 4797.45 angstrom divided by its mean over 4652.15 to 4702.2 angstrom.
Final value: 0.73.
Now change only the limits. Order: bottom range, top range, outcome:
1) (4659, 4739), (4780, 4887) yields 0.82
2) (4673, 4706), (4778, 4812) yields 0.79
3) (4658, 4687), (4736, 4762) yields 0.73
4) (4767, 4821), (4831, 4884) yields 1.02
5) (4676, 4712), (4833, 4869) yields 0.84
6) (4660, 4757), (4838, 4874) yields 0.86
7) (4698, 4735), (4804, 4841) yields 0.90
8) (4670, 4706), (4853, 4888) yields 0.81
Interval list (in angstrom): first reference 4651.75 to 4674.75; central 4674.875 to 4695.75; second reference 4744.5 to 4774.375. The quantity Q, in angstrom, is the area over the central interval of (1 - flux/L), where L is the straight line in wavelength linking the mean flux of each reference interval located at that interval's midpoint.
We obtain 1.9 angstrom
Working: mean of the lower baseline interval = 15.1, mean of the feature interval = 12.6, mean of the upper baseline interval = 9.76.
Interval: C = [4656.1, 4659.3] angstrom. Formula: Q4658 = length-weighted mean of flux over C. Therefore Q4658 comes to 15.7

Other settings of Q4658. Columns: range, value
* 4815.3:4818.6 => 9.26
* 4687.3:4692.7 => 12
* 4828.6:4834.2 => 9.34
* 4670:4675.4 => 13.8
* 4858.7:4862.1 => 9.39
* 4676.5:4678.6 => 13.2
